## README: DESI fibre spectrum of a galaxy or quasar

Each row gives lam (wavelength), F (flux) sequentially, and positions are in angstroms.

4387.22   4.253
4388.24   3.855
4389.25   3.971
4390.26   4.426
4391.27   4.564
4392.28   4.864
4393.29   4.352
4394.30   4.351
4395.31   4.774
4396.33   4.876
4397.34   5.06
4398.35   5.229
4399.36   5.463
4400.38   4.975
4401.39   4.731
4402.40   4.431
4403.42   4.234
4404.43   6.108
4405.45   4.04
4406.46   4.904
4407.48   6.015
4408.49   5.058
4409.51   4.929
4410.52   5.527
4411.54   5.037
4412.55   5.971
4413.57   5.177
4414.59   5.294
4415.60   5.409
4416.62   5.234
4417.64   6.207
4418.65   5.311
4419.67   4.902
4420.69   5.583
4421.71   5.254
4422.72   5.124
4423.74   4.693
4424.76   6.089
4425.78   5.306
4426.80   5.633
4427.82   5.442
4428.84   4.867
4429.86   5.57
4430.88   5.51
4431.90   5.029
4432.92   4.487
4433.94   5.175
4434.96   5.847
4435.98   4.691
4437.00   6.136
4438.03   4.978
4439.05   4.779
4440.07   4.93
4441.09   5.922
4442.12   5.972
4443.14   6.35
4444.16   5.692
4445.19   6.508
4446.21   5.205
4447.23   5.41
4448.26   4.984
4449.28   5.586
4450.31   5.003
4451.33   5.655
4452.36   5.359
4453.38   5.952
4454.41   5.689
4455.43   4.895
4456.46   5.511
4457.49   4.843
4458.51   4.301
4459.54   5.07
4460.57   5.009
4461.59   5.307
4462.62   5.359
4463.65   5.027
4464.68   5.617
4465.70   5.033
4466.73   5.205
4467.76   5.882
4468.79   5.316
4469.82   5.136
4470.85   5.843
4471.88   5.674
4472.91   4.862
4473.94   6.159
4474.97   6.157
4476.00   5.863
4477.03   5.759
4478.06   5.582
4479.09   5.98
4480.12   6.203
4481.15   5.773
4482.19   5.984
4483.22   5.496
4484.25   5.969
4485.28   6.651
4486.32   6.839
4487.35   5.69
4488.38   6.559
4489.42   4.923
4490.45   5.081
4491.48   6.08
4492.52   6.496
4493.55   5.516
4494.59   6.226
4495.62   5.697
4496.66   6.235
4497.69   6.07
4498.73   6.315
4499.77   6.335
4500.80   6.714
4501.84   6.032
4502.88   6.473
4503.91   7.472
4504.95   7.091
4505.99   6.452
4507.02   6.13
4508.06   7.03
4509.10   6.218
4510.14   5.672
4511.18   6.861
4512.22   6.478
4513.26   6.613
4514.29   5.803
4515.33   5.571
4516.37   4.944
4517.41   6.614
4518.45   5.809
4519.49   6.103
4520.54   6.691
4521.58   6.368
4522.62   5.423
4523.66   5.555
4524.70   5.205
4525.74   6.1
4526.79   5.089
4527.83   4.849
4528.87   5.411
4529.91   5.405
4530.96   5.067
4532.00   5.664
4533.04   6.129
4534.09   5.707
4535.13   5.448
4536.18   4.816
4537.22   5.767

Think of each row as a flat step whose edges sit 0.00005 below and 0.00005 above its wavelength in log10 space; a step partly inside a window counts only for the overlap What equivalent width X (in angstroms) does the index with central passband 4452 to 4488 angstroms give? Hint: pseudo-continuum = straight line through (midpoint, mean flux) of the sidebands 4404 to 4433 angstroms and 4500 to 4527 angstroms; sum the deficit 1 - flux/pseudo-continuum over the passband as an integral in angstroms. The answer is 1.3 angstroms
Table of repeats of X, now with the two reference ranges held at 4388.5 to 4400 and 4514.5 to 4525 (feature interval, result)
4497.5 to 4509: -1.8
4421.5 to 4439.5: -0.8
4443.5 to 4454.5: -0.8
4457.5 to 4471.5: 0.3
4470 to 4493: -1.6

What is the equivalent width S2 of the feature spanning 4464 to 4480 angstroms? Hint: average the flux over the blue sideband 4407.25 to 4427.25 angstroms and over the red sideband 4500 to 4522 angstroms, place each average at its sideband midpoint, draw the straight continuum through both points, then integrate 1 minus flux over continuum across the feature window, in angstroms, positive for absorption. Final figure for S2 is 0.9 angstroms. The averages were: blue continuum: 5.38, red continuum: 6.34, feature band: 5.62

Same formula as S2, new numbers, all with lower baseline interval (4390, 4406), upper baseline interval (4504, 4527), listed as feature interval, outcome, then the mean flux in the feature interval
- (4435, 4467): 0.13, 5.36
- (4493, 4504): -0.57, 6.24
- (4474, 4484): -0.31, 5.88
